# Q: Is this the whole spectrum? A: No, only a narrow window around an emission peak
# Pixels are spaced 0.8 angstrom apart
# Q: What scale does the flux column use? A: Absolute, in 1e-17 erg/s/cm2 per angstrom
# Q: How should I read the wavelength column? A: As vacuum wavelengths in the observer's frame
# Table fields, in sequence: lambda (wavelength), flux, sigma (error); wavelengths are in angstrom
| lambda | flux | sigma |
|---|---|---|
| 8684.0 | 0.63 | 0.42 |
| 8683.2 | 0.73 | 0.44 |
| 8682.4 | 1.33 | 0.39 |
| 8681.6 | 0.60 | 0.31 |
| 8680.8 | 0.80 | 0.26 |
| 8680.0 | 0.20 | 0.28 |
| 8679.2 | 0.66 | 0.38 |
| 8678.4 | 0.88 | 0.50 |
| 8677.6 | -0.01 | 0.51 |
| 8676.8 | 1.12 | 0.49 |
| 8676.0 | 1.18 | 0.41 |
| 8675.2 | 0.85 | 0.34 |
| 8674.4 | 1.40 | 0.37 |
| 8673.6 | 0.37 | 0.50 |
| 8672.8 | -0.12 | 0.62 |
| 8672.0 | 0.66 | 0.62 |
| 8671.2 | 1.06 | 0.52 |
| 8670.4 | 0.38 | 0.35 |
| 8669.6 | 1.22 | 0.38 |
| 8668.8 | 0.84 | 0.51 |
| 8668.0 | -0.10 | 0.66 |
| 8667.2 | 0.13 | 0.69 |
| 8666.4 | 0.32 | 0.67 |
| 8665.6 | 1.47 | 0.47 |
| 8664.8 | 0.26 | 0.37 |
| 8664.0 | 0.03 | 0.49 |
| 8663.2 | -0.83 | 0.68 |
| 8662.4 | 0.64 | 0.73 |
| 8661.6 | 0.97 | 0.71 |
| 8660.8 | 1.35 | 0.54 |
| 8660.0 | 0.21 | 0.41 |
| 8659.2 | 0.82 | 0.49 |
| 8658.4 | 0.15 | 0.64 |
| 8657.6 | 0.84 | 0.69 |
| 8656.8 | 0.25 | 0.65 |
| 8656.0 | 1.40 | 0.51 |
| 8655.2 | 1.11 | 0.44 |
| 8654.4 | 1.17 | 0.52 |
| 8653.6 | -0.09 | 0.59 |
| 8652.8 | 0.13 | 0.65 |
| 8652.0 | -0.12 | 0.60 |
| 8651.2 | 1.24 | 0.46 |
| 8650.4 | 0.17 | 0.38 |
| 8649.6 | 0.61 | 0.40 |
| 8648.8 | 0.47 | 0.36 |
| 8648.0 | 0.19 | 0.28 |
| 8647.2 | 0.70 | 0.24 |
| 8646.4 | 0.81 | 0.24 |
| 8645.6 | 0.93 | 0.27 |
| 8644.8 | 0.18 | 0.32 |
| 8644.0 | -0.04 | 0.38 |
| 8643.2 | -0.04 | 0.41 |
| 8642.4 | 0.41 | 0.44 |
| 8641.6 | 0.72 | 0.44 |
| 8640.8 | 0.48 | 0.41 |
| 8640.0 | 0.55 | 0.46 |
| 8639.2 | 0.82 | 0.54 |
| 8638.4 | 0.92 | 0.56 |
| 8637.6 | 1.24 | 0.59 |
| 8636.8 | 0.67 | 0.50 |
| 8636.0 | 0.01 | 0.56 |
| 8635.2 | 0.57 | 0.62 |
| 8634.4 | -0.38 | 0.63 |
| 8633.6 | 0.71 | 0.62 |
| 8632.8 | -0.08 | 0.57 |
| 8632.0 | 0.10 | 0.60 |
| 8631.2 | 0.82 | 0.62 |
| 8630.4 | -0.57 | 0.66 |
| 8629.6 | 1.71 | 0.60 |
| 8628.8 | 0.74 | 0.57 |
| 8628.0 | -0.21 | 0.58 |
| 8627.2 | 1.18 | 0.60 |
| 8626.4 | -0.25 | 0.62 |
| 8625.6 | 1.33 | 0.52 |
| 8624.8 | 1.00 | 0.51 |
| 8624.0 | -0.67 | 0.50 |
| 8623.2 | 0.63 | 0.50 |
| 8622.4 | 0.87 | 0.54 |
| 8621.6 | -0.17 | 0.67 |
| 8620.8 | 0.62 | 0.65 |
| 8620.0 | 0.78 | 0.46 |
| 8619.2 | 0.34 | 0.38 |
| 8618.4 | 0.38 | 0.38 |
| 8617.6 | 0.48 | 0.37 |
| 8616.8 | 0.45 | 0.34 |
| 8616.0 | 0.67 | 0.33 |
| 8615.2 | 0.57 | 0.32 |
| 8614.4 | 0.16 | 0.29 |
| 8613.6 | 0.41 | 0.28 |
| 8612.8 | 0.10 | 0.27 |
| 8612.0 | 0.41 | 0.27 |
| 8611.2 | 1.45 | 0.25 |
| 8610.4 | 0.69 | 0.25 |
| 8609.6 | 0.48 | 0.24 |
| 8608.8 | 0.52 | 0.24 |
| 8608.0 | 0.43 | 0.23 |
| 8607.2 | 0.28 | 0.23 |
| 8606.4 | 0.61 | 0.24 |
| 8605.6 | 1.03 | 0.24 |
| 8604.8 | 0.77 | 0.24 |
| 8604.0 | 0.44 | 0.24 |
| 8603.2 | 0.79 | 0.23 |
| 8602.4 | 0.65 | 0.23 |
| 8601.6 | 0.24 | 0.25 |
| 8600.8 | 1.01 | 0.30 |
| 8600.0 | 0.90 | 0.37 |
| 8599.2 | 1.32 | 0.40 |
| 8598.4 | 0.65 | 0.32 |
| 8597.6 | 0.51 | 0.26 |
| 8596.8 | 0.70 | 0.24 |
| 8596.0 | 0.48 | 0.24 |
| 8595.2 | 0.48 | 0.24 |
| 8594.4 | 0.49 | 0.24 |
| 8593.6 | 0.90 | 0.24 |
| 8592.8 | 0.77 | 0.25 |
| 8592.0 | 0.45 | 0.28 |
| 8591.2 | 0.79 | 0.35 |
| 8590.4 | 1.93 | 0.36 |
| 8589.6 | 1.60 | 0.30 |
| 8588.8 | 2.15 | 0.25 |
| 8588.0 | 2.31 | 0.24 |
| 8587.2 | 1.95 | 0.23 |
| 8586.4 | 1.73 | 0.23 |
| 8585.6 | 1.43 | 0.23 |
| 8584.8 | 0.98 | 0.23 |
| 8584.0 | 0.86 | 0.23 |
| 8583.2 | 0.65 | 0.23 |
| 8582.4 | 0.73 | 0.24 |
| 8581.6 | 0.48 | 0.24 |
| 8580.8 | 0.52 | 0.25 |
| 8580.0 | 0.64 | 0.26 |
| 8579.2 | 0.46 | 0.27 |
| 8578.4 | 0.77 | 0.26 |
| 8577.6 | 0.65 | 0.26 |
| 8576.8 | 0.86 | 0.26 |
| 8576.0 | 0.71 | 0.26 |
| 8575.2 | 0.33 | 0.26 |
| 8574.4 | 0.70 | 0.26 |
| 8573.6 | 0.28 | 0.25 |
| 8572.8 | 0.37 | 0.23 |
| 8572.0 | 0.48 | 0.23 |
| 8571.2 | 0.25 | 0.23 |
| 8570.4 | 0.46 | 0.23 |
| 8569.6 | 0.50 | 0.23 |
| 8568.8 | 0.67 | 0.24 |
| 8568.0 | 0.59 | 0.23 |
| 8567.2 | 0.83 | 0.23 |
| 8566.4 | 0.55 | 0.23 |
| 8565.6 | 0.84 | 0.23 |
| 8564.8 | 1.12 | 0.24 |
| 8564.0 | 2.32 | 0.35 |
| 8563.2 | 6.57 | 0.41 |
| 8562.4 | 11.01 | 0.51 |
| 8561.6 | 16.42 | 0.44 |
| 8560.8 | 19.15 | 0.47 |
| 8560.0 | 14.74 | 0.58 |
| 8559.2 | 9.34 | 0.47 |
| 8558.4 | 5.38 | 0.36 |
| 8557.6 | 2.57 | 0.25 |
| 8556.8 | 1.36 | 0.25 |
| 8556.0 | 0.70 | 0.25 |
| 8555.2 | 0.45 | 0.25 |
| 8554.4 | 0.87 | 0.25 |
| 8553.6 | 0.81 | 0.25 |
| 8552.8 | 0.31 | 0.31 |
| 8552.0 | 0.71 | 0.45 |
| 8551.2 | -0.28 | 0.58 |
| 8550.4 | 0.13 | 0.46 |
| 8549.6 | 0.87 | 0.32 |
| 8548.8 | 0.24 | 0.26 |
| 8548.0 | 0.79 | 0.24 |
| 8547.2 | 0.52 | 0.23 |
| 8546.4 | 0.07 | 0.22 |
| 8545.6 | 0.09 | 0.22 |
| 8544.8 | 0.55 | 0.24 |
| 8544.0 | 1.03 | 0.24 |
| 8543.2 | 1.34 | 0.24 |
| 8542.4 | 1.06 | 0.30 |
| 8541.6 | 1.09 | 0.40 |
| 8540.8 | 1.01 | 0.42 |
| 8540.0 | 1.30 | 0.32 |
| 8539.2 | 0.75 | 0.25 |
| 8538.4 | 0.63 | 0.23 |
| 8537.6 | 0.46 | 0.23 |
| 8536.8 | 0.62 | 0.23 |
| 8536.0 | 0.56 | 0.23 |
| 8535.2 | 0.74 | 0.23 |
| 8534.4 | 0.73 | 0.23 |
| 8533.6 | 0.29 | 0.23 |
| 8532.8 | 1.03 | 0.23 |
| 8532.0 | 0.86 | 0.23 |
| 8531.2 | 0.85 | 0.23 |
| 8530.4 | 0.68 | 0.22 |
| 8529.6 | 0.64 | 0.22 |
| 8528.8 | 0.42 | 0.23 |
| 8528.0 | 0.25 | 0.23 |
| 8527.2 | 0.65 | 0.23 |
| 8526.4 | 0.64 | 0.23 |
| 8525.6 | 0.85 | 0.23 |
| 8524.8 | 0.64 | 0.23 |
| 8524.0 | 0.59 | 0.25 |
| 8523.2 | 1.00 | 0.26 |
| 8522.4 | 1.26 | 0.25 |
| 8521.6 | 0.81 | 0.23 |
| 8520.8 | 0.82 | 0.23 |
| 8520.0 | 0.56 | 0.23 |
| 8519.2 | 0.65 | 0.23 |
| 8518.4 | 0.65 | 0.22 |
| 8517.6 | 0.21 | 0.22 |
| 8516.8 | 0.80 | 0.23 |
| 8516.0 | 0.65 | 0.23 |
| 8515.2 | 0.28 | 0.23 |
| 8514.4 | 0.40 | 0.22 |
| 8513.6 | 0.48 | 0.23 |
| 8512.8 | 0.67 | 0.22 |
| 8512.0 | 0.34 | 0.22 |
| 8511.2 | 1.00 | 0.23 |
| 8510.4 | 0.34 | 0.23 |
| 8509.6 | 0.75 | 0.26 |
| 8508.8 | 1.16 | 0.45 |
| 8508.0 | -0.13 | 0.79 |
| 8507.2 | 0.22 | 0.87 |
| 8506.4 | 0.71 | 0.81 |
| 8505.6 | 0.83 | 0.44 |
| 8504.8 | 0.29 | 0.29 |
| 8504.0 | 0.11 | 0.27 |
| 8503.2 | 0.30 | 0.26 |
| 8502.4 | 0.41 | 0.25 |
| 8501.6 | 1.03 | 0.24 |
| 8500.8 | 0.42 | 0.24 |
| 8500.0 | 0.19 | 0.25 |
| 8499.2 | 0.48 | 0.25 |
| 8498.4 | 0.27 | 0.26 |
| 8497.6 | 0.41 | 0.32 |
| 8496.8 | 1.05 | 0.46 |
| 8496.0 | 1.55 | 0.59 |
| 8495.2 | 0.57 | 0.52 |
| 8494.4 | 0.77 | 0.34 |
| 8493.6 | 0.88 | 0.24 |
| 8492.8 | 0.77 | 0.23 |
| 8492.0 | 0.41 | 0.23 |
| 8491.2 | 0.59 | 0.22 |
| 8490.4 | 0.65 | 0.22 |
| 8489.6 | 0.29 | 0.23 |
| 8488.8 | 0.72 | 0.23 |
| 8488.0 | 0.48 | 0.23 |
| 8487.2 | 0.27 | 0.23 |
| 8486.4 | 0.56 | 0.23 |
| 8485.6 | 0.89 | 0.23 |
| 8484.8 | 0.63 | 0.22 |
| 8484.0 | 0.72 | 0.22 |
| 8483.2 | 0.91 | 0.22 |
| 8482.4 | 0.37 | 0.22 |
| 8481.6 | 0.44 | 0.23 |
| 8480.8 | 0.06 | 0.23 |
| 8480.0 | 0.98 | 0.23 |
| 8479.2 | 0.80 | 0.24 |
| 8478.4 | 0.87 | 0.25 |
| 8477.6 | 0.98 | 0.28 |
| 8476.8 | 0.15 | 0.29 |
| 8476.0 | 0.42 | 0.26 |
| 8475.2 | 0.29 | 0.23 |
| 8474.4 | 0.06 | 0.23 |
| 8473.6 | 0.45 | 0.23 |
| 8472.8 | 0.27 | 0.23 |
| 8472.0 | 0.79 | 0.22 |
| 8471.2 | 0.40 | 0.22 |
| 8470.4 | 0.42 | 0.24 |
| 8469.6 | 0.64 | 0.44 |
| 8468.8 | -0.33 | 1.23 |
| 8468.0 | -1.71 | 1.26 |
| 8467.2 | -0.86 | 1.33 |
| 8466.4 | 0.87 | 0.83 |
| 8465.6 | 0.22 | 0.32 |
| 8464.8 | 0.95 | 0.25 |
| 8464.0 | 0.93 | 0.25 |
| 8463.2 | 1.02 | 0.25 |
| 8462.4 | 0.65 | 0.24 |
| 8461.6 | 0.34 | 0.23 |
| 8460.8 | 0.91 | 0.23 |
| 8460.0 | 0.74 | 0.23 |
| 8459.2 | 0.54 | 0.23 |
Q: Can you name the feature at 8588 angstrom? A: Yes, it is [N II]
